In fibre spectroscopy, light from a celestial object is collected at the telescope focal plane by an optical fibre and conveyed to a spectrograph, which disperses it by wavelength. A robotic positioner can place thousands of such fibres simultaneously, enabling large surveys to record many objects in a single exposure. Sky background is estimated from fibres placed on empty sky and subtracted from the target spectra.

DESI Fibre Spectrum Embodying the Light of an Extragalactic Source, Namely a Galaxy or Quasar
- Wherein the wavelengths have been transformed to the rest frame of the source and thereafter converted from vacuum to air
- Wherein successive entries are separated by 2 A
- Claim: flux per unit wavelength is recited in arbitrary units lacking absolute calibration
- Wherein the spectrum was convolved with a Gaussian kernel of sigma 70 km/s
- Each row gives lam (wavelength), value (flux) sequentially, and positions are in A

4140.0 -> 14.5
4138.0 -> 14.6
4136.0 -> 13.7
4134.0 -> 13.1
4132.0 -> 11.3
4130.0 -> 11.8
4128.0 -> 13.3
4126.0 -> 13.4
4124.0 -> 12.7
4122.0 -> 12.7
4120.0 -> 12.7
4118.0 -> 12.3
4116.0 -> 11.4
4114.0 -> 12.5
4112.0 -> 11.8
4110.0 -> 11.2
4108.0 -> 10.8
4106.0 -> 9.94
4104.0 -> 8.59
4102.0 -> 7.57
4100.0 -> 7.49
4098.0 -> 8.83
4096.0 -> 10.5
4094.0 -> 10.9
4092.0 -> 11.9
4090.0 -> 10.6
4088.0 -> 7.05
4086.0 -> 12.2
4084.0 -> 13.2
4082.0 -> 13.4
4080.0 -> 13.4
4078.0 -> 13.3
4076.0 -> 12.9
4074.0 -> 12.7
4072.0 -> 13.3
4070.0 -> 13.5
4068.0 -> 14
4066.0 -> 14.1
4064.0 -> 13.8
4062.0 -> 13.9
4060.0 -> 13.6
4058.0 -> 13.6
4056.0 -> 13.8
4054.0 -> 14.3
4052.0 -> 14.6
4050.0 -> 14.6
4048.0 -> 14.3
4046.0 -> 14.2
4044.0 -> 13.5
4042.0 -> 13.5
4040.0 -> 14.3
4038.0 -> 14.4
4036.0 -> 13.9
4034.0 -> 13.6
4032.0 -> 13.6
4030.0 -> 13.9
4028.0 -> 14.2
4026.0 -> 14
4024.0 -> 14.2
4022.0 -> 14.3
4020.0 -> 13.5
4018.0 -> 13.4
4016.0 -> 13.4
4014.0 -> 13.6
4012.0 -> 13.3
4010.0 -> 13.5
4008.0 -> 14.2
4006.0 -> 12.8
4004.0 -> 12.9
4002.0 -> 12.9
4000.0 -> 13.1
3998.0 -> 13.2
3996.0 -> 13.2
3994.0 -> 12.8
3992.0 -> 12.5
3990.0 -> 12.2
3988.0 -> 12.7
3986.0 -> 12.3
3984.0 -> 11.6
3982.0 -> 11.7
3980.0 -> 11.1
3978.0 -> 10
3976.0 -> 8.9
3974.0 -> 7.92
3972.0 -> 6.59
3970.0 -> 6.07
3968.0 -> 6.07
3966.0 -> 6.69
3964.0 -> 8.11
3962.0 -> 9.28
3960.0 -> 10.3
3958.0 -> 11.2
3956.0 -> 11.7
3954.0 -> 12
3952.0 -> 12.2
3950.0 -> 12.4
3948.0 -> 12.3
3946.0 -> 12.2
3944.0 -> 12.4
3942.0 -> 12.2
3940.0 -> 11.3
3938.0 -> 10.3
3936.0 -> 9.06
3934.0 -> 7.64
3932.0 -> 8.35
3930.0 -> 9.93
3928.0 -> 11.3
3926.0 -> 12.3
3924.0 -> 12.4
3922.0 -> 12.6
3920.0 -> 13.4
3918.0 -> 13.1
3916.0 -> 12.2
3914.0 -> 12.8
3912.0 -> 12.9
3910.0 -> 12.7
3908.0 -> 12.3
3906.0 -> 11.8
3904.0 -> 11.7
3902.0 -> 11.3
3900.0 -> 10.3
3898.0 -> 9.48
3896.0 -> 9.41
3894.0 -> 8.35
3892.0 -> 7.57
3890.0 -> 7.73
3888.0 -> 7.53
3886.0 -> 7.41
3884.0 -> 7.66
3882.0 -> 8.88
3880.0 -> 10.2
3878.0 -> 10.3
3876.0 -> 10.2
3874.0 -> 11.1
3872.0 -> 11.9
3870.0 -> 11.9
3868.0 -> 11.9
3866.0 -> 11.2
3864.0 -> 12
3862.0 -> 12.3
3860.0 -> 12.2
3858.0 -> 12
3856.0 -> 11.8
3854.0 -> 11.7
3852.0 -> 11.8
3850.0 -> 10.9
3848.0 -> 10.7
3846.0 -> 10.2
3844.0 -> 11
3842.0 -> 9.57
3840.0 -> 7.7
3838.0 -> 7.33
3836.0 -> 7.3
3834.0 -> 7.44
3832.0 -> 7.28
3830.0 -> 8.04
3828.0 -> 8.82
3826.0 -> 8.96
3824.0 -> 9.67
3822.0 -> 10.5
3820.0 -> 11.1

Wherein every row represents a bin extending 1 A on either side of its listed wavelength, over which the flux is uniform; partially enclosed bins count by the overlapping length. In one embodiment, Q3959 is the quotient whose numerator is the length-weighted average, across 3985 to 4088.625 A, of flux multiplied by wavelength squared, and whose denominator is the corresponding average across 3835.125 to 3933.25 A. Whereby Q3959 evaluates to 1.4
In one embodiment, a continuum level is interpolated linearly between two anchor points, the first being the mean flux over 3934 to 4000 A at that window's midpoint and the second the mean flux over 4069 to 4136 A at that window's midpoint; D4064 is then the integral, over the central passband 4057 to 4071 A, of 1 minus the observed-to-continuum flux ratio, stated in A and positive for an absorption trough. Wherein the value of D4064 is -3.0 A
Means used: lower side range 10.7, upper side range 11.6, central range 13.8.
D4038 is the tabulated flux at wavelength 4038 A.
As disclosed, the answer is 14.4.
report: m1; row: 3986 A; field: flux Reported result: 12.3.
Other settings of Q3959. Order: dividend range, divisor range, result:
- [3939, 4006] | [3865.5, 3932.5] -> 1.06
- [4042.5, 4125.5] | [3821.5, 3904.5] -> 1.39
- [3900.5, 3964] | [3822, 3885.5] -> 1.18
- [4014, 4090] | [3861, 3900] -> 1.50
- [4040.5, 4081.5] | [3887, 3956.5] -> 1.33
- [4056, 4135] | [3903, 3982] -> 1.20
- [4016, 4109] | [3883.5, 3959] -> 1.25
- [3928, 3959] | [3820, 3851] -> 1.28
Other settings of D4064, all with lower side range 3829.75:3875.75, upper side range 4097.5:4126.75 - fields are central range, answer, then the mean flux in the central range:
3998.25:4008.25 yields -2.2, 13.1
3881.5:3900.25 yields 3.9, 8.35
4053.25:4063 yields -2.7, 13.8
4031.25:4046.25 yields -4.3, 13.9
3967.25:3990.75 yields 2.0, 9.78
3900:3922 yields -3.7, 12.3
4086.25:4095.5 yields 0.5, 10.3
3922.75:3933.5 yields -0.2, 10.7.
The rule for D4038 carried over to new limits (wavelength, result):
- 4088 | 7.05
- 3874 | 11.1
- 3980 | 11.1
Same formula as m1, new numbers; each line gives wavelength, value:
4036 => 13.9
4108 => 10.8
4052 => 14.6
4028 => 14.2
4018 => 13.4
